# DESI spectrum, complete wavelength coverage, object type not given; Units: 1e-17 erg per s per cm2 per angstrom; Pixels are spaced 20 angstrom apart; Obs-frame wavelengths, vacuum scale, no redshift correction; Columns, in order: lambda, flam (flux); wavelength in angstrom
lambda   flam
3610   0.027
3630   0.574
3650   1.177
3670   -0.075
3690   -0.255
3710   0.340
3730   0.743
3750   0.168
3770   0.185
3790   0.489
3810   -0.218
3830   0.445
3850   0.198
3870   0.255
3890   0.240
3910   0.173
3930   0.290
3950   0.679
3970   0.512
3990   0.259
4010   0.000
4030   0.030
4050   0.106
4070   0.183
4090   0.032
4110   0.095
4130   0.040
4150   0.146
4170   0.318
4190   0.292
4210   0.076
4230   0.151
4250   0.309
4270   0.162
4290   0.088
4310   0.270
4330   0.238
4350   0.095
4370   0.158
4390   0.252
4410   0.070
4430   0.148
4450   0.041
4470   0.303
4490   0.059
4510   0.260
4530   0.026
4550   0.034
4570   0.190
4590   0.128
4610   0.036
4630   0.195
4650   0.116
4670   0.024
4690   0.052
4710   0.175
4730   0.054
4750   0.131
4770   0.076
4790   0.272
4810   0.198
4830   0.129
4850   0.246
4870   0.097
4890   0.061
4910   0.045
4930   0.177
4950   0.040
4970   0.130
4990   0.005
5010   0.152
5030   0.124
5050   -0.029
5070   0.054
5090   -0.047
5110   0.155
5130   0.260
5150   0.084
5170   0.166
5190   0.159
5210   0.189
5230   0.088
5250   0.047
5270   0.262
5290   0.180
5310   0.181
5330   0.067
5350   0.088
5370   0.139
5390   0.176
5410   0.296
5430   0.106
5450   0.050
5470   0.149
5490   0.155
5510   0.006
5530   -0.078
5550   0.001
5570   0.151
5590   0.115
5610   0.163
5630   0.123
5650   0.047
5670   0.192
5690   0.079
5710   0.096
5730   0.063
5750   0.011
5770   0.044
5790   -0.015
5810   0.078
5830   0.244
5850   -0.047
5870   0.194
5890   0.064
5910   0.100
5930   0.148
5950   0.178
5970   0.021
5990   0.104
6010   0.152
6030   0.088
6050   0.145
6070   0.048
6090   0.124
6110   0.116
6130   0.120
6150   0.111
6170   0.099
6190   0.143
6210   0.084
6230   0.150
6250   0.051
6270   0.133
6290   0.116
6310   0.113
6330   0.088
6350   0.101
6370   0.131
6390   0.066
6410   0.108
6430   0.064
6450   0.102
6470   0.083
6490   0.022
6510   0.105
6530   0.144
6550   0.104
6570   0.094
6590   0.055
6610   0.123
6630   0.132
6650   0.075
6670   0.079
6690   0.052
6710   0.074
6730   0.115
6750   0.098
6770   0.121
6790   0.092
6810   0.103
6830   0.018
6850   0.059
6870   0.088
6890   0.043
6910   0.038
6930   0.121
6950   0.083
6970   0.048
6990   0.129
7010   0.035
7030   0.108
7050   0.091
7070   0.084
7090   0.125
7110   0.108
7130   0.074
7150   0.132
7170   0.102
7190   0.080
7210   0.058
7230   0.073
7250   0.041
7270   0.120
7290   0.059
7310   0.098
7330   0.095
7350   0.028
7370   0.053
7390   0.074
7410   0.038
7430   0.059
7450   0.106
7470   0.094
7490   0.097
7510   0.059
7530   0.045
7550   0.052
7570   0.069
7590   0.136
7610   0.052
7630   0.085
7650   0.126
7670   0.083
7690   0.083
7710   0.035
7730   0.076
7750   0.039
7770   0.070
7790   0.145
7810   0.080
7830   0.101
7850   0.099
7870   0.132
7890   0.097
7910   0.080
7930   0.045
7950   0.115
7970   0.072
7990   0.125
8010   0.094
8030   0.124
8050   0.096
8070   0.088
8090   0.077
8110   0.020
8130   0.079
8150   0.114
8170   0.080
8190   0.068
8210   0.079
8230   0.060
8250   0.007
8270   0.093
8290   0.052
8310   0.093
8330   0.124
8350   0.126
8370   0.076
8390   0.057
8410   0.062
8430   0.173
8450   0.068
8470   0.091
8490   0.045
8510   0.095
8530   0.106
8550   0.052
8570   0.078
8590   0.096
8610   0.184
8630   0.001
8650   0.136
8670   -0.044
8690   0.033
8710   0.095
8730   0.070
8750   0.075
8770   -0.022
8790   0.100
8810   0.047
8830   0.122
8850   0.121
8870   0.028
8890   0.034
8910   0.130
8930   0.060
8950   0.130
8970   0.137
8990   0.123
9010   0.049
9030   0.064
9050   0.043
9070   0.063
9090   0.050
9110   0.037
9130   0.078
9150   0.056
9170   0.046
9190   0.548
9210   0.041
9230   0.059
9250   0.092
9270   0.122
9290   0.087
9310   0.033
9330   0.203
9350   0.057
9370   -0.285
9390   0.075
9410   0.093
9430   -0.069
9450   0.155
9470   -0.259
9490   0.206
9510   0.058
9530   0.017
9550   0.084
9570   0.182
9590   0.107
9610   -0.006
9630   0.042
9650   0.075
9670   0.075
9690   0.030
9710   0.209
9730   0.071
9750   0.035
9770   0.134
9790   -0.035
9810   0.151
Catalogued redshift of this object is 1.47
